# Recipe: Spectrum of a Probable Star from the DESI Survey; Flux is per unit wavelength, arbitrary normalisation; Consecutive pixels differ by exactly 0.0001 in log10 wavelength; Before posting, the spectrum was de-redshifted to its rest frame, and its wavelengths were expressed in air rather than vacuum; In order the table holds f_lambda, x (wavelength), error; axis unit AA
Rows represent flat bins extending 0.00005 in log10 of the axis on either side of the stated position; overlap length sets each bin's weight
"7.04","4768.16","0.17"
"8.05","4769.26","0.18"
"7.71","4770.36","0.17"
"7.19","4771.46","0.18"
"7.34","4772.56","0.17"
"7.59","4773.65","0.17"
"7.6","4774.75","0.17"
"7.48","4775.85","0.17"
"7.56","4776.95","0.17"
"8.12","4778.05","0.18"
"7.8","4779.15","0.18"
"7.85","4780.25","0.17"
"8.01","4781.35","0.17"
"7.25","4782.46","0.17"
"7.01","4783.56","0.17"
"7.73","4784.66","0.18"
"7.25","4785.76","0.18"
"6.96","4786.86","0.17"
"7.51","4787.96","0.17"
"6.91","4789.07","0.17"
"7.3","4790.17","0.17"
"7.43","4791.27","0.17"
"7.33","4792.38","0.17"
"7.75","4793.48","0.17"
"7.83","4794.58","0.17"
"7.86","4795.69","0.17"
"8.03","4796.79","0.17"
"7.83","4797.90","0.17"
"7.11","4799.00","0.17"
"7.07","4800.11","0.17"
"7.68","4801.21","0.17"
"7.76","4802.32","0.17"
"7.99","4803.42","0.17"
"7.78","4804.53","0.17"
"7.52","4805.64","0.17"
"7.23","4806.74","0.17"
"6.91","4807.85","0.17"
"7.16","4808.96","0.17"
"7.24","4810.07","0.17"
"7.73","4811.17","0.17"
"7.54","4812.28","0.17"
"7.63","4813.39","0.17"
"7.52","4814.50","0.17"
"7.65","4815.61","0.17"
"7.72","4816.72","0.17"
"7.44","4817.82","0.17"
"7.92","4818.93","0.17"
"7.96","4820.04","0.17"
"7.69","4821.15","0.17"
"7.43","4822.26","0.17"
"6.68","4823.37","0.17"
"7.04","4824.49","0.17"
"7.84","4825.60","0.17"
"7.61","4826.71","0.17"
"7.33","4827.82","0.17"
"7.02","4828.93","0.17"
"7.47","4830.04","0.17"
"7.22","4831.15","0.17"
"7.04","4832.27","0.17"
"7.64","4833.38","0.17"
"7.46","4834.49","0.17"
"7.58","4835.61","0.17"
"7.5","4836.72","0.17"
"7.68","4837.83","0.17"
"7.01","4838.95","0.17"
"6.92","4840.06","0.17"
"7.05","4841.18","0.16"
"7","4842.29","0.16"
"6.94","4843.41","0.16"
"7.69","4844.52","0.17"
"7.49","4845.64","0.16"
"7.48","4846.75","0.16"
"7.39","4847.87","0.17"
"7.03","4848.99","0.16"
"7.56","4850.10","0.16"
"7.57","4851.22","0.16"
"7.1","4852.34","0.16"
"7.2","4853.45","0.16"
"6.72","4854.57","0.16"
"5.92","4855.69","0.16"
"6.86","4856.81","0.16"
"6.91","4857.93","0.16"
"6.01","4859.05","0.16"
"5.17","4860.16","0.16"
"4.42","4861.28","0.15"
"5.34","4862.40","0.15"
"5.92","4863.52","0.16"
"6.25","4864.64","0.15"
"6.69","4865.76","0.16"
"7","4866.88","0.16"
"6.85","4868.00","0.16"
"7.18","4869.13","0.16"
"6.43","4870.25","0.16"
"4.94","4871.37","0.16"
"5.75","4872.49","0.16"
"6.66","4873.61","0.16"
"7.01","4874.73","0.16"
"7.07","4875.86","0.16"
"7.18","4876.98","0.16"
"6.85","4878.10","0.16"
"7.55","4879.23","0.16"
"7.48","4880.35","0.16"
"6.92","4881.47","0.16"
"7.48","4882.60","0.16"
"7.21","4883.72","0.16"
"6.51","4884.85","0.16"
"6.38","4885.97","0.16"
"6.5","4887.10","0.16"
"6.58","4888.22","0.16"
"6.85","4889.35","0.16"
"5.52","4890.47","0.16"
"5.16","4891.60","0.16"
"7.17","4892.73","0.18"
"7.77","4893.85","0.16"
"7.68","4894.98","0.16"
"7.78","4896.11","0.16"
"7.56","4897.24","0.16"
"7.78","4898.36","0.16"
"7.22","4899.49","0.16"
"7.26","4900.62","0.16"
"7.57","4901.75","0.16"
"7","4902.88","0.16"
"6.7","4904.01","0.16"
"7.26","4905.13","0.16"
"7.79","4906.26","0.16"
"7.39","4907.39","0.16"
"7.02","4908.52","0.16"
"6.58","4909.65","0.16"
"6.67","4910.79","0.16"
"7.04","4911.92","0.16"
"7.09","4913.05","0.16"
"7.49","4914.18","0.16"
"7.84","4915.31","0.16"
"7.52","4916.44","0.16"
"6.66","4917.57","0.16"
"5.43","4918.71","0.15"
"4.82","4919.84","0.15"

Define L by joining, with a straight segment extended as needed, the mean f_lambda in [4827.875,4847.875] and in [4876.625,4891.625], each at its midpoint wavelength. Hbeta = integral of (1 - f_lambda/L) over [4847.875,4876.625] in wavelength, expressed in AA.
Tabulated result 2.2 AA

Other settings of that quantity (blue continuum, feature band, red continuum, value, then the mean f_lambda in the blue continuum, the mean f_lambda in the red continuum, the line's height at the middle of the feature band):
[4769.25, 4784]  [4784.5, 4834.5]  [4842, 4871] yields -1.75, 7.6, 6.68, 7.22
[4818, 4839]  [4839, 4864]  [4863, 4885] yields 1.33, 7.44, 6.75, 7.09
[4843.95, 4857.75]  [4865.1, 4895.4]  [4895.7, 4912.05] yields 1.92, 7.16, 7.24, 7.2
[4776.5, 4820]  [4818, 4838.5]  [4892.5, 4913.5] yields 0.05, 7.54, 7.28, 7.47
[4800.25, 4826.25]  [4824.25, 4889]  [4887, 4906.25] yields 3.50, 7.52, 7.06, 7.28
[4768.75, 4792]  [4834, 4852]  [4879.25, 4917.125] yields -0.12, 7.5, 7.09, 7.28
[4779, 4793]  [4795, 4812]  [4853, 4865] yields -1.09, 7.4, 6.05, 7.08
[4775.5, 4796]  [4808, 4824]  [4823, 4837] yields -0.23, 7.52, 7.34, 7.4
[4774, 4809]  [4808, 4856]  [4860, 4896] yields -1.82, 7.52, 6.58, 7.08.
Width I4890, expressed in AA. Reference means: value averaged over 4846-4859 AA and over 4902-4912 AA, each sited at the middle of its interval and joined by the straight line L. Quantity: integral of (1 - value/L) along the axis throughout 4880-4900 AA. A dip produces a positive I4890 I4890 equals 0.24 AA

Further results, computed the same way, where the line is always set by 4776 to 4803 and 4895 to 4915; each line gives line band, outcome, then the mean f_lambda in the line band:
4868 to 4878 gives 1.06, 6.56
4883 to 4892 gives 1.14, 6.38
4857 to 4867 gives 1.92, 5.96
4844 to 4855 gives 0.10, 7.33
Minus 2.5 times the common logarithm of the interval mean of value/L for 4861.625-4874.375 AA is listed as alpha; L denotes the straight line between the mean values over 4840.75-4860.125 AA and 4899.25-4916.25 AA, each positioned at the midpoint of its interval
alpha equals 0.132 mag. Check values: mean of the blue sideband 7.01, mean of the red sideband 7.2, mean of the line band 6.25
